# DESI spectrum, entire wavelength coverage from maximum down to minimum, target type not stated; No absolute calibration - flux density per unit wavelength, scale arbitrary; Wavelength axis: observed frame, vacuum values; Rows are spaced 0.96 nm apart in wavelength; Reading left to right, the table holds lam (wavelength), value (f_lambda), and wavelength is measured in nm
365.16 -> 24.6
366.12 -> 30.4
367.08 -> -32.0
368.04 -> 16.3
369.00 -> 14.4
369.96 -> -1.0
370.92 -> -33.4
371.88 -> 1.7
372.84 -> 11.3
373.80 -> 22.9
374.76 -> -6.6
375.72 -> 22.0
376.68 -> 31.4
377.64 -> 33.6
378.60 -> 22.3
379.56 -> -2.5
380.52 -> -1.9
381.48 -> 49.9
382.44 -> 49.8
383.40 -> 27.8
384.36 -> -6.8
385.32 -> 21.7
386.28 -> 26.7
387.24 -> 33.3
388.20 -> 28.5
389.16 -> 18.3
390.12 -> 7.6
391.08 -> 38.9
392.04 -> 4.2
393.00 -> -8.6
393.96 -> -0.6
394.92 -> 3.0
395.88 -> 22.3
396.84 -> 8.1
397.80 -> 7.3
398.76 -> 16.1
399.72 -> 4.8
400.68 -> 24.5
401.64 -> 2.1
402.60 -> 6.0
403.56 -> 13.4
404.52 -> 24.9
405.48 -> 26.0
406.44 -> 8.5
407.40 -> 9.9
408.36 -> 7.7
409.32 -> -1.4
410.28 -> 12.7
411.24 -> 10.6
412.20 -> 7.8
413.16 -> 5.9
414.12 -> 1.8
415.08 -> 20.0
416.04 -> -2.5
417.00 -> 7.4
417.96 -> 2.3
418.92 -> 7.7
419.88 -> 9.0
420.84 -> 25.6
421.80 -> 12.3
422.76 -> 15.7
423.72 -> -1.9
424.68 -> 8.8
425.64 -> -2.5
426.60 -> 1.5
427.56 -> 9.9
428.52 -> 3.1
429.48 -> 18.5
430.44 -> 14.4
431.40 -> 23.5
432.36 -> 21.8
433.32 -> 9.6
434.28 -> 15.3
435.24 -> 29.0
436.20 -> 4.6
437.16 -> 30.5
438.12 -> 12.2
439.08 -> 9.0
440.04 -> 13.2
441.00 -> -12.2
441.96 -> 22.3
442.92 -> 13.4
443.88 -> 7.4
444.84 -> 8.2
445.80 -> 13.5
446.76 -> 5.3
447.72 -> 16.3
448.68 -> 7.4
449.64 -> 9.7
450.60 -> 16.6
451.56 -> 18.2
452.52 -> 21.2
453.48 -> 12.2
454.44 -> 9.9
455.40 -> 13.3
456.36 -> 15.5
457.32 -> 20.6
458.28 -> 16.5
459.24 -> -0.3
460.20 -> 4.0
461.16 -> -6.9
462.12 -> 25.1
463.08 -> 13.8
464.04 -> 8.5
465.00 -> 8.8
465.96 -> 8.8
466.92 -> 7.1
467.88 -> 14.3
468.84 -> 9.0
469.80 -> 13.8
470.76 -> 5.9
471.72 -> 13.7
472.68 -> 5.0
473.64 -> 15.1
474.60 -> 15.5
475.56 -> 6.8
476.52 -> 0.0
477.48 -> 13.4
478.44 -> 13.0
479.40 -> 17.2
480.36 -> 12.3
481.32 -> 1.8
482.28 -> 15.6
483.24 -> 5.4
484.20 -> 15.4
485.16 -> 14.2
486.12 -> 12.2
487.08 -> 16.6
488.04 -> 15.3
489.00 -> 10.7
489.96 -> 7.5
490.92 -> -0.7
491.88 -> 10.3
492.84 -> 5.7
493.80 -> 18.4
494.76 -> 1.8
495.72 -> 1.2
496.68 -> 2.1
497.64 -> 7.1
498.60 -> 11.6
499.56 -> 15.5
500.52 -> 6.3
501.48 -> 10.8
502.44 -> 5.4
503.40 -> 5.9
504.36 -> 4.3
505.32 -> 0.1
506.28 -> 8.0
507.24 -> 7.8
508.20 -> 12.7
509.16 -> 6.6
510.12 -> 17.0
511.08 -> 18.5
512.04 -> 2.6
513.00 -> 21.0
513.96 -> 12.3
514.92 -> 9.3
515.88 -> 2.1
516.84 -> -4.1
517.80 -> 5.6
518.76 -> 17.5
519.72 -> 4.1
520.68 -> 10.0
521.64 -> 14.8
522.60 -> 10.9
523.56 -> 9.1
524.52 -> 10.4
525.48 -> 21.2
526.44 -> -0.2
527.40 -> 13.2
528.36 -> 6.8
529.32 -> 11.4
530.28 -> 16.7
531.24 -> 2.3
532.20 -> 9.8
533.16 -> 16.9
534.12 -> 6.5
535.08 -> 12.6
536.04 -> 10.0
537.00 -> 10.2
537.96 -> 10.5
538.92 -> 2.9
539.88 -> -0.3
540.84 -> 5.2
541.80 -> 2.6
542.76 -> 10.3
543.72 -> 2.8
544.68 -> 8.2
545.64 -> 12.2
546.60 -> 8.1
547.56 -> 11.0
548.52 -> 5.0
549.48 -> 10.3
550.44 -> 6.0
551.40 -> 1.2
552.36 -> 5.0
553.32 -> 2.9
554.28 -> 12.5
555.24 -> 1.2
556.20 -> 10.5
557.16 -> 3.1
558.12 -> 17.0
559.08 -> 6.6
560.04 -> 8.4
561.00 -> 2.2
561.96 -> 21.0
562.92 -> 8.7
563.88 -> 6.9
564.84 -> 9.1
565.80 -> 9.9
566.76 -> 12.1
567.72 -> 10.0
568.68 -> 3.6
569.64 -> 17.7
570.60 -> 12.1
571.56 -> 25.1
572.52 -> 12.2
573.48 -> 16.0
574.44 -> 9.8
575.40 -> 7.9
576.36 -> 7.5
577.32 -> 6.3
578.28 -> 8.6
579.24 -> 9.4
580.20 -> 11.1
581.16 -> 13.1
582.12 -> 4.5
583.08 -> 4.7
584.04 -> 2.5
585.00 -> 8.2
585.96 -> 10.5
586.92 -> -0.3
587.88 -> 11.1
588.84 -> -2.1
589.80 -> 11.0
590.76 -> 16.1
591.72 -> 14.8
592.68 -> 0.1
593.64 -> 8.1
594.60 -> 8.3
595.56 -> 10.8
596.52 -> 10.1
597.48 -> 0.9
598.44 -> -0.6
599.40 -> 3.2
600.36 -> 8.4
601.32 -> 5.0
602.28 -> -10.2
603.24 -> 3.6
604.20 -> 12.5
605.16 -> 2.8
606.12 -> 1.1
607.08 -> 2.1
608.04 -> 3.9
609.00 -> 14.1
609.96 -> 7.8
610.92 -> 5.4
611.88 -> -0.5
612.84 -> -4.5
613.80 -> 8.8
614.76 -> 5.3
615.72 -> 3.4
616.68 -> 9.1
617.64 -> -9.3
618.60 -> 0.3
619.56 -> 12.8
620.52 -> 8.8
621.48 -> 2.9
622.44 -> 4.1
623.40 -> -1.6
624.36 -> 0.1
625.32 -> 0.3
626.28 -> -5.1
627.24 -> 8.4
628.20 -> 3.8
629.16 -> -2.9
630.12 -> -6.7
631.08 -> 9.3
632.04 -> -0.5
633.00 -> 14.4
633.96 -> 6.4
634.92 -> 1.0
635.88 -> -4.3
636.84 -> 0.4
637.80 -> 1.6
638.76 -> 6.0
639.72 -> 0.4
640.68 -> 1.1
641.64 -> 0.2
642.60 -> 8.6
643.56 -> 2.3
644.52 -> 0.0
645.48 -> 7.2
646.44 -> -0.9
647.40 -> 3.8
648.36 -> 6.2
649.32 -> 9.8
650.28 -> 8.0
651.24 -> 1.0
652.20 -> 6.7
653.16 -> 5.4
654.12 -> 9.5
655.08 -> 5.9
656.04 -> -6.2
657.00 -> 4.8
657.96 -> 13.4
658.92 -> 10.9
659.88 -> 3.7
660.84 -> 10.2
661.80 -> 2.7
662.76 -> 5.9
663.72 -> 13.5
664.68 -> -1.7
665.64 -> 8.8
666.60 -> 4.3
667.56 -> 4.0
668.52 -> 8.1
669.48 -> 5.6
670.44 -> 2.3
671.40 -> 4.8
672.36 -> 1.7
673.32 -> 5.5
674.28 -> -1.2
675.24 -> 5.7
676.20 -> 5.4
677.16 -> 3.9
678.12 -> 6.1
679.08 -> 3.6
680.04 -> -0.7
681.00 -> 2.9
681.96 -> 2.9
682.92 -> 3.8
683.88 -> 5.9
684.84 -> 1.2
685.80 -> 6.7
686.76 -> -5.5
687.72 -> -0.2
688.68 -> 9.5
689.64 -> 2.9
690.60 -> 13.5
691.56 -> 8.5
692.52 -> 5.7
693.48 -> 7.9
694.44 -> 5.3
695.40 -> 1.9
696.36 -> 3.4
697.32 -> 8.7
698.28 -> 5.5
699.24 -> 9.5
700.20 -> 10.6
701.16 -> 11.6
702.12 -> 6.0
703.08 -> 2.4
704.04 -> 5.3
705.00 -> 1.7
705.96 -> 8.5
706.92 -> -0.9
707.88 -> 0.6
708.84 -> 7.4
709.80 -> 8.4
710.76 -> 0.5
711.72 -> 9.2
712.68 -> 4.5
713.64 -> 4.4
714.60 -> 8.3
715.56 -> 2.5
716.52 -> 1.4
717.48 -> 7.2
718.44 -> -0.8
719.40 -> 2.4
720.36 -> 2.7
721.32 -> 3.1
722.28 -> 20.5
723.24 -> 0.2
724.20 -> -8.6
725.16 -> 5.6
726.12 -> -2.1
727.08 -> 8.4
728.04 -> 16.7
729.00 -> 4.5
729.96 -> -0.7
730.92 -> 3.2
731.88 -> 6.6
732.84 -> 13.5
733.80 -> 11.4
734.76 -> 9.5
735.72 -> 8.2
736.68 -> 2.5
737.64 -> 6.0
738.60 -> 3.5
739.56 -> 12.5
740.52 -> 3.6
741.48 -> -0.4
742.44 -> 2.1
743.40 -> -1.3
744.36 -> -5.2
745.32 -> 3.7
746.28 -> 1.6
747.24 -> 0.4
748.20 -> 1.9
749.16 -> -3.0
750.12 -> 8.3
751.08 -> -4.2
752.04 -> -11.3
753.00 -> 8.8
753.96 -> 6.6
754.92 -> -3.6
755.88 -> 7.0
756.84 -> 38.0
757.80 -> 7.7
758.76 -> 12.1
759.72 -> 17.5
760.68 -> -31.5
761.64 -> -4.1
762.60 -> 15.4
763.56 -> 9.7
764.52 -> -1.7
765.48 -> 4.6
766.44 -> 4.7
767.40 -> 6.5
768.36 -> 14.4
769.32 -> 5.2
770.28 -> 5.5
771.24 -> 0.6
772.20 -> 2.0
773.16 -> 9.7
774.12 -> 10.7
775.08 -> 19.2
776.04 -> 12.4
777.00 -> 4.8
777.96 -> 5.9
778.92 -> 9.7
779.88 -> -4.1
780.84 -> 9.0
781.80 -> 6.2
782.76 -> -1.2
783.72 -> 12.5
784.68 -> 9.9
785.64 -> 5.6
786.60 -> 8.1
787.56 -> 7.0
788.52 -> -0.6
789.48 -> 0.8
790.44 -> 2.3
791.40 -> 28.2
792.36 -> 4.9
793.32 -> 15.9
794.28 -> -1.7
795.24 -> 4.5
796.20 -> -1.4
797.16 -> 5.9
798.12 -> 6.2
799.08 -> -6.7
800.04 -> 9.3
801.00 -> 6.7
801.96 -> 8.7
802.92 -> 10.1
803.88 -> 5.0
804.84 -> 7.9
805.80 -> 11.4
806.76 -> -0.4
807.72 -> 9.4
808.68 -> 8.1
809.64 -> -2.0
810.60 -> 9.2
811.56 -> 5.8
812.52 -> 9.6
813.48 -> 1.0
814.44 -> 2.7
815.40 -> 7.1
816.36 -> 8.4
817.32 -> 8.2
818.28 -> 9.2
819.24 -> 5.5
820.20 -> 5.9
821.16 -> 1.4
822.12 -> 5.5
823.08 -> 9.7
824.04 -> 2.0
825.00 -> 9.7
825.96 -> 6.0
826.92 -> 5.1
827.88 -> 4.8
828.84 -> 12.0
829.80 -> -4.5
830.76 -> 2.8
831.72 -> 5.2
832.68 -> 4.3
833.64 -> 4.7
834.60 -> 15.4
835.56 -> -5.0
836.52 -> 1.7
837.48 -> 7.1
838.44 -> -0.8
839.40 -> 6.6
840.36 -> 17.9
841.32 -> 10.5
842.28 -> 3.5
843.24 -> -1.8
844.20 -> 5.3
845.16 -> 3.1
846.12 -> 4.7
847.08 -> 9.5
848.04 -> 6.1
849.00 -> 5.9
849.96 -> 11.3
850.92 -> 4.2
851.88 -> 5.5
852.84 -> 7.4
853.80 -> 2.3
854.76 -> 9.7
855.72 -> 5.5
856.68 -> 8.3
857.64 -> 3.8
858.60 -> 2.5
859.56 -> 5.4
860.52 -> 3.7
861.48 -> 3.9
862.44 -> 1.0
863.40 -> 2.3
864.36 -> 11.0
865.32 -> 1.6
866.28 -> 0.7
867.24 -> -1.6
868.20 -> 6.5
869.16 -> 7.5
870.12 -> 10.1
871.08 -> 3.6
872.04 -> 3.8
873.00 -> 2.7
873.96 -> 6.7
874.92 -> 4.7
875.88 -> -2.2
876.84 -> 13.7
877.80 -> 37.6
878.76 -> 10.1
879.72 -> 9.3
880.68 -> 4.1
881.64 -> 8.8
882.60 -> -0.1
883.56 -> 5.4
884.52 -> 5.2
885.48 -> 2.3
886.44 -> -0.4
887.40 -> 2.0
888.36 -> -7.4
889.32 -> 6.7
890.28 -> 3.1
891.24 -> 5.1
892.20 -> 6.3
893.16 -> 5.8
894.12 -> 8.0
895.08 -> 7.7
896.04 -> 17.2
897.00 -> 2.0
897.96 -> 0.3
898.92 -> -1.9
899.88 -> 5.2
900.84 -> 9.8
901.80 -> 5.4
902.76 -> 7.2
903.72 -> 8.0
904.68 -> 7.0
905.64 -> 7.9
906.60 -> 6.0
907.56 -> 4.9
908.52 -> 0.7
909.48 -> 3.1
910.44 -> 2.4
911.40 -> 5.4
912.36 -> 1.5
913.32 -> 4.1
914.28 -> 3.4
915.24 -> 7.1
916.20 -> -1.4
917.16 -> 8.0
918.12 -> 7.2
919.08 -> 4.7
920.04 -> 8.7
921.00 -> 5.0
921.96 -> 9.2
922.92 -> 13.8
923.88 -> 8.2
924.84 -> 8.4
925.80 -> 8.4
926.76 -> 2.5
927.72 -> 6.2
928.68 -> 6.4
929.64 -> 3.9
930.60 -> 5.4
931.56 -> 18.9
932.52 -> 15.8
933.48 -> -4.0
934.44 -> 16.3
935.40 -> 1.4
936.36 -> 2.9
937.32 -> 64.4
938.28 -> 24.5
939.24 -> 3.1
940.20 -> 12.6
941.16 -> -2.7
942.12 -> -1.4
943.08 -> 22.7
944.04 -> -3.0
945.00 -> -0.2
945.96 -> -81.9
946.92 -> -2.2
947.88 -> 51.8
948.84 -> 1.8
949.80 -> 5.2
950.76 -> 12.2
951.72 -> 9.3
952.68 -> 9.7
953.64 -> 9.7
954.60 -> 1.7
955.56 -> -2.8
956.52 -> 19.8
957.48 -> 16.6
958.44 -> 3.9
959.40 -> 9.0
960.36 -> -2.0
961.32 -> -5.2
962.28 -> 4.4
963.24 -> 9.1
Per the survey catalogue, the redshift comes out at 1.03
